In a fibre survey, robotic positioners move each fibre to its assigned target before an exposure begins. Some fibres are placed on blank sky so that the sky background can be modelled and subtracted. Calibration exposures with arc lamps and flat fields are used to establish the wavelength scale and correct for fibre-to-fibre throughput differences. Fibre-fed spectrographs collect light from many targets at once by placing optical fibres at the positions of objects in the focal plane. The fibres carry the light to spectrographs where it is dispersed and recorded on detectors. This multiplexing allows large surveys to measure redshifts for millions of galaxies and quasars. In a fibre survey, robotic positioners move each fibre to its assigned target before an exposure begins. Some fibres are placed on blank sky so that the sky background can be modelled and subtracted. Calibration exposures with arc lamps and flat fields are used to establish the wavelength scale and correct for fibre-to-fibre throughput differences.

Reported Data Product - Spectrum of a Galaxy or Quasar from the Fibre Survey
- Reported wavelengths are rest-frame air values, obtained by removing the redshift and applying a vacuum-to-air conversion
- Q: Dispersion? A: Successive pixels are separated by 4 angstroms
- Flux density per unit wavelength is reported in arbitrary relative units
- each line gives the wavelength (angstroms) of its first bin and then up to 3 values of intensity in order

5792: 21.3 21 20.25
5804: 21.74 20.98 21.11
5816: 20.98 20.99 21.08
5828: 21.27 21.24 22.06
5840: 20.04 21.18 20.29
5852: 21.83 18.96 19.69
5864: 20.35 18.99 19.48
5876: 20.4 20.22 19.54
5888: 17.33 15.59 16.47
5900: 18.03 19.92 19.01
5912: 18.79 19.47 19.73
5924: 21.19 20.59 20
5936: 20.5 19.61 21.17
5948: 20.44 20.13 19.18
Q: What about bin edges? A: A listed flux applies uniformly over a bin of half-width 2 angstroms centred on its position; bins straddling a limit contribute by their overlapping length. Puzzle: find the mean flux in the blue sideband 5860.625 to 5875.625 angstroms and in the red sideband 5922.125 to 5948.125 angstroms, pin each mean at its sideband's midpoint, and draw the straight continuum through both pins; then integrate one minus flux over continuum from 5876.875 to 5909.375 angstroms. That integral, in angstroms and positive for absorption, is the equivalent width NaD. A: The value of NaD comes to 2.7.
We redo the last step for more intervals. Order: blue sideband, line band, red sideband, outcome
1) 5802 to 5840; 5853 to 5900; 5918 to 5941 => 4.3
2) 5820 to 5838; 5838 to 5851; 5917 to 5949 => 0.4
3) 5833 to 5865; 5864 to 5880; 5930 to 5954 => 0.6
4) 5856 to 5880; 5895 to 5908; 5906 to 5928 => 0.9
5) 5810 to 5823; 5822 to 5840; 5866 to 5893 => -0.6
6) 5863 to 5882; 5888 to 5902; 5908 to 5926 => 2.1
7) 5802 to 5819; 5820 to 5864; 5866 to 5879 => -0.7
